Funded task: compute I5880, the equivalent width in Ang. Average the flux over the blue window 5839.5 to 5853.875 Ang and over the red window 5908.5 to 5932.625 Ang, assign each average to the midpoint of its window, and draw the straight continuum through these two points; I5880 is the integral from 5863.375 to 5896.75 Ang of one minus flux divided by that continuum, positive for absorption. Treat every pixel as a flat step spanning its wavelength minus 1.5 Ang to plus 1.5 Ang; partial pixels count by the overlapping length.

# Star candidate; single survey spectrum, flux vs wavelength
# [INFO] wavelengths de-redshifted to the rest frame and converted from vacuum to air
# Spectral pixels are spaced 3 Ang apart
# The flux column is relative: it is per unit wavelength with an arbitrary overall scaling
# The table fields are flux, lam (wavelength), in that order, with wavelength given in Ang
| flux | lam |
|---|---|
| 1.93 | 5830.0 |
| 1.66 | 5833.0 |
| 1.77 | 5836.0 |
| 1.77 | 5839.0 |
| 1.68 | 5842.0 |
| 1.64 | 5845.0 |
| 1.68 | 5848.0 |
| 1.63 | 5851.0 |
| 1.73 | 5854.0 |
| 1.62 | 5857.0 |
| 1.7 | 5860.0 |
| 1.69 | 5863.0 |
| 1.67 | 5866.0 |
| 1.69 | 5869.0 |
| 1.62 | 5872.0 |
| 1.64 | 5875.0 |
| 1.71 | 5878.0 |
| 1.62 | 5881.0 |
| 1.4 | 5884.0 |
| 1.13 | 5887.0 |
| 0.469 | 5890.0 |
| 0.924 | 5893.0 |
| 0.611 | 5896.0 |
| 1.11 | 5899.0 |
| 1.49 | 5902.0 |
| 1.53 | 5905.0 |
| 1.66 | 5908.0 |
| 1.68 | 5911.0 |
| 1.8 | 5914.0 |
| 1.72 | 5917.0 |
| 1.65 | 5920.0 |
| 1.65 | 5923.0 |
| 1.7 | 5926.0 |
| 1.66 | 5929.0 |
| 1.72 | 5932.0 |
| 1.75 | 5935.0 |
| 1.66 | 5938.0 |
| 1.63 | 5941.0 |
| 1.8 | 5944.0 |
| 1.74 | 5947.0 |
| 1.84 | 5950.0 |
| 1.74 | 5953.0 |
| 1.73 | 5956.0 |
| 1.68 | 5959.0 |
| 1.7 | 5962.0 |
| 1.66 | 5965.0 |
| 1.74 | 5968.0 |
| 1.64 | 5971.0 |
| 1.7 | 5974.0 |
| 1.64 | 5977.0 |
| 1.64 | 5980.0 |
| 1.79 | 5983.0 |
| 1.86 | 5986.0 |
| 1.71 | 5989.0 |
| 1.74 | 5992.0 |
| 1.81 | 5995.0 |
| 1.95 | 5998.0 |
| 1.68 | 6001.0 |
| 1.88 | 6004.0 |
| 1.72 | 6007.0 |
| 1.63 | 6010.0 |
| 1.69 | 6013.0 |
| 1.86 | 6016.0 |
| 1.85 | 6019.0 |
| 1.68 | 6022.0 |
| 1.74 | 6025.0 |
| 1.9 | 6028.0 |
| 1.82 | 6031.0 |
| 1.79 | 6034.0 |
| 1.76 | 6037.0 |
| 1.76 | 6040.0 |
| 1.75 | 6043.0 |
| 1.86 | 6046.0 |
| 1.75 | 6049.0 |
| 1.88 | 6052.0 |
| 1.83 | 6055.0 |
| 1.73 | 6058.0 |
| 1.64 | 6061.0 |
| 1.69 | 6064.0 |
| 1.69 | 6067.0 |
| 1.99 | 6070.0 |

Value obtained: 6.7 Ang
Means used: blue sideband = 1.67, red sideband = 1.7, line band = 1.35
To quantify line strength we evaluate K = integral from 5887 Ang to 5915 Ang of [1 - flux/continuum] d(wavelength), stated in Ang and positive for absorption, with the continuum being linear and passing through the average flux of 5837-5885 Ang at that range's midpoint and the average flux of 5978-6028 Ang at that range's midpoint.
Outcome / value 7.54 Ang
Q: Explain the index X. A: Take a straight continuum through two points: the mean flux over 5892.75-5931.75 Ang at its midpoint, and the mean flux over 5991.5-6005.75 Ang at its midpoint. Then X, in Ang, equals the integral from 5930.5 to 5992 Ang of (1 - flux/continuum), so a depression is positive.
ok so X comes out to -1.54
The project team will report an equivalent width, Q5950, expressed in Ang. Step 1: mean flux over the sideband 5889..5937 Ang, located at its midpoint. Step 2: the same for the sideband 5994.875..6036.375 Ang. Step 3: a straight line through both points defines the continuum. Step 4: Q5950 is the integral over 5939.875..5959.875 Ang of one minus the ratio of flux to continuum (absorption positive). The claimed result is -2.1 Ang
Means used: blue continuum 1.46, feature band 1.74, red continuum 1.78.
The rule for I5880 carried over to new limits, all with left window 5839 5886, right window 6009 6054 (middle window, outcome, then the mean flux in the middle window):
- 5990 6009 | -0.4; 1.79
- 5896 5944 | 2.6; 1.6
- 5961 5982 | 0.7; 1.68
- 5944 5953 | -0.4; 1.78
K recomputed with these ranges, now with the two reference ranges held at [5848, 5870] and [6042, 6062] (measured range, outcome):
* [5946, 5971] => 0.10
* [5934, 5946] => 0.07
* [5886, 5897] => 5.96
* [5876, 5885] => 0.52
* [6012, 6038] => -0.35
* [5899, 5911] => 1.29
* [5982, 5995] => -0.24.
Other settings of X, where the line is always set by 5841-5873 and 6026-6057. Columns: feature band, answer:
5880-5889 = 2.0 Ang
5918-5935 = 0.4 Ang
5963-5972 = 0.4 Ang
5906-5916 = 0.0 Ang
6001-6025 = 0.5 Ang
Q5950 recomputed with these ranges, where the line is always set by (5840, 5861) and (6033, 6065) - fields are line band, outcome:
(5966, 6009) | -0.2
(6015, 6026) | -0.2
